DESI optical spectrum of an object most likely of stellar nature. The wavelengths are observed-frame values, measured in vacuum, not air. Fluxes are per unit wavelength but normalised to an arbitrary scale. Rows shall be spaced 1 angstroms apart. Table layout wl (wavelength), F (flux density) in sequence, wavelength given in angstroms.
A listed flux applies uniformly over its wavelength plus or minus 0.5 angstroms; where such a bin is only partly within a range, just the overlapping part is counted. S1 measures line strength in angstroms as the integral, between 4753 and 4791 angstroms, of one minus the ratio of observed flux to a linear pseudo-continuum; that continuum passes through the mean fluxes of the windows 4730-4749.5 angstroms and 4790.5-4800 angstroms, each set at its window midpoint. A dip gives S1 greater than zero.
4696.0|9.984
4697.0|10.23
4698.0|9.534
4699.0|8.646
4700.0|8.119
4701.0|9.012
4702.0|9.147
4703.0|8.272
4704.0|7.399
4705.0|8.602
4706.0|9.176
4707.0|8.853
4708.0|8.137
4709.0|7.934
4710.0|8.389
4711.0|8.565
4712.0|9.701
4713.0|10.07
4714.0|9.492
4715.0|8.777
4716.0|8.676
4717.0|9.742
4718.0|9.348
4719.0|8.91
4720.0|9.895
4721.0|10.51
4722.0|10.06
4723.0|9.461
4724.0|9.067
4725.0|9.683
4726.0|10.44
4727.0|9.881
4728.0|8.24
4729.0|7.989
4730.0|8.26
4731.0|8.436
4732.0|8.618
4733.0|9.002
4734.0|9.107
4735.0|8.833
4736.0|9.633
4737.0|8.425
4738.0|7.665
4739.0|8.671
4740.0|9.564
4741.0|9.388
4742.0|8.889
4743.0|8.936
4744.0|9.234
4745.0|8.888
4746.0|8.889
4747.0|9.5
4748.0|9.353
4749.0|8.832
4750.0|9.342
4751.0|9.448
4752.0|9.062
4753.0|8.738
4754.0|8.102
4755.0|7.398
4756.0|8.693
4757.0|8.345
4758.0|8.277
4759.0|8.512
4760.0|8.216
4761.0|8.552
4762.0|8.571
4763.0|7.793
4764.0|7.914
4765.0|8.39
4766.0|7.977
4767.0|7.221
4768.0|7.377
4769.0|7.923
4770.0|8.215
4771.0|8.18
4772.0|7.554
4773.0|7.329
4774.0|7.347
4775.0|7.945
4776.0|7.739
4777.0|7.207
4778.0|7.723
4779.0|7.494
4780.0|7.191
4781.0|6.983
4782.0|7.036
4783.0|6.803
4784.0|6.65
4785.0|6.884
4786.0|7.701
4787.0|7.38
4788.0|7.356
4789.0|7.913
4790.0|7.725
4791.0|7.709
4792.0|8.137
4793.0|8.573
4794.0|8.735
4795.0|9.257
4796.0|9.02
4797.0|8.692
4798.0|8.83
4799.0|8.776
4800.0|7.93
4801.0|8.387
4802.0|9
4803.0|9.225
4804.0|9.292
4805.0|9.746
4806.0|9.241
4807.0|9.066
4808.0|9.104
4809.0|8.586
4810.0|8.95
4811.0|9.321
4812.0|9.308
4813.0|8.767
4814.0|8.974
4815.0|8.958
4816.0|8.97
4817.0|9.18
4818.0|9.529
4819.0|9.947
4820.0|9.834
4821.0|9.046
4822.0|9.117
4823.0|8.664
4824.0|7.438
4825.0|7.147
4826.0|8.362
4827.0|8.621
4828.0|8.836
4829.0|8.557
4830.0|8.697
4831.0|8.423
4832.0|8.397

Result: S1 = 4.4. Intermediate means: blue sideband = 8.92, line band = 7.73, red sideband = 8.6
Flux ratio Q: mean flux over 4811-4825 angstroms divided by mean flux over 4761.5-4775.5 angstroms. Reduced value 1.1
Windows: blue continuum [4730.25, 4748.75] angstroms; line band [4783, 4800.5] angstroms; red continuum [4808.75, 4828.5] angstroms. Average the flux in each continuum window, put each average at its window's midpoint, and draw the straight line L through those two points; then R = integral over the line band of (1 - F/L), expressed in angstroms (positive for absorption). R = 1.7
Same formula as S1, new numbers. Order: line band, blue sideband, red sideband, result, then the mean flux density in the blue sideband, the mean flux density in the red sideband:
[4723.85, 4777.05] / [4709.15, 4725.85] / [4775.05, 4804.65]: 1.31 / 9.39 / 7.99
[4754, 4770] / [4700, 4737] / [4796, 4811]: 1.59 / 9.02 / 8.93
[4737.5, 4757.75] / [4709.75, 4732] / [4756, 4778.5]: -0.82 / 9.25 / 7.94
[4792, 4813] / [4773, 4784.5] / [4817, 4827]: -2.11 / 7.29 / 8.8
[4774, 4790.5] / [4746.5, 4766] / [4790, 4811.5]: 2.56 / 8.57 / 8.81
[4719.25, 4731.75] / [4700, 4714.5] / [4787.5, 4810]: -0.83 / 8.75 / 8.66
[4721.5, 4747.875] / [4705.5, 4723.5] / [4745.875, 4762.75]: -0.28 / 9.21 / 8.68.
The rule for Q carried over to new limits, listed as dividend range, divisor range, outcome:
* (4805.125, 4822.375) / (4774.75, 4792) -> 1.24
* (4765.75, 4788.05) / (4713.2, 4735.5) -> 0.81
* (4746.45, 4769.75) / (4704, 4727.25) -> 0.91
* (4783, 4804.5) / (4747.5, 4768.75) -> 0.98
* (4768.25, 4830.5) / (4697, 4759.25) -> 0.93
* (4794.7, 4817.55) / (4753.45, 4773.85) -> 1.12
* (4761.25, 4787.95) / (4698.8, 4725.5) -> 0.84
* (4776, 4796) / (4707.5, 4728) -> 0.82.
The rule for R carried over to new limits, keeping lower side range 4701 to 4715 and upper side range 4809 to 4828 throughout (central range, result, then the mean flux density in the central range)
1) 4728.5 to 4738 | 0.15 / 8.65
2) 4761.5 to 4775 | 1.52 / 7.83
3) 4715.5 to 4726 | -0.96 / 9.58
